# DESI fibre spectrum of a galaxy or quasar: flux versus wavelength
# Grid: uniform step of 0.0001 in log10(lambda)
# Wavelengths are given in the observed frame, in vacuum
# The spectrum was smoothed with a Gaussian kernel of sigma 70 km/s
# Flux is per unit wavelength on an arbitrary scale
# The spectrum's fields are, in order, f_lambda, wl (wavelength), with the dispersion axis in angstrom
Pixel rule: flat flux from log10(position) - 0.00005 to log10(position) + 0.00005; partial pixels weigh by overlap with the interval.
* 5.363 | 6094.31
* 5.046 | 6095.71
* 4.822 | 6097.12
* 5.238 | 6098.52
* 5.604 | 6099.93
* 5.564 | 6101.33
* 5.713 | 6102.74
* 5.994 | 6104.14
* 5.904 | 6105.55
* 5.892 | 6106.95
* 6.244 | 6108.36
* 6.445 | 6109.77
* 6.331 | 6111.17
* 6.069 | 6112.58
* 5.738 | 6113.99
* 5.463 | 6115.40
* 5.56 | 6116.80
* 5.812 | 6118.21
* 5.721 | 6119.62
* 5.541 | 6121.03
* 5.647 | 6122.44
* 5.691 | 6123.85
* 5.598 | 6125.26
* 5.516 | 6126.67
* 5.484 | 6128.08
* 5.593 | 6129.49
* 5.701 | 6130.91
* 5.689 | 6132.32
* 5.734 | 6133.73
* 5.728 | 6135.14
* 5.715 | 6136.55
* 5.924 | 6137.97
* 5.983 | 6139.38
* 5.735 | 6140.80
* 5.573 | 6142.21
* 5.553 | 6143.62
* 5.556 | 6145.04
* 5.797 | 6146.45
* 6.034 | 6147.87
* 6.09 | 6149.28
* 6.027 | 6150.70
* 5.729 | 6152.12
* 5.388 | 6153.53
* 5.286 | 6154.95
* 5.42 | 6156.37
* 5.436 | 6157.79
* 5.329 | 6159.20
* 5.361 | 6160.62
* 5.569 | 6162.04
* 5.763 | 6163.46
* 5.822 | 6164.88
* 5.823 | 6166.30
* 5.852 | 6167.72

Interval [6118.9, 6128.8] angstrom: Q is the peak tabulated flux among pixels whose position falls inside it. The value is 5.721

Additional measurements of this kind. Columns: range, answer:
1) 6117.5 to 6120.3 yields 5.812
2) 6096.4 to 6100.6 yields 5.604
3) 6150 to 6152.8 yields 6.027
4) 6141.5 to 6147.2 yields 5.797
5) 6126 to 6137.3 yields 5.734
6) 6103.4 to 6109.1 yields 6.244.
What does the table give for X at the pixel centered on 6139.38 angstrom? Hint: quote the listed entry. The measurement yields 5.983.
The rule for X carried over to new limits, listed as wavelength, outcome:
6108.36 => 6.244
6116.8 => 5.56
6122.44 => 5.647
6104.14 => 5.994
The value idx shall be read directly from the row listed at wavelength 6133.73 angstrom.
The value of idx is 5.734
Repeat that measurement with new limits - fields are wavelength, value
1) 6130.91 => 5.701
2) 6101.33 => 5.564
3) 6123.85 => 5.691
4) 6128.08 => 5.484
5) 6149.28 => 6.09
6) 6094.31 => 5.363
